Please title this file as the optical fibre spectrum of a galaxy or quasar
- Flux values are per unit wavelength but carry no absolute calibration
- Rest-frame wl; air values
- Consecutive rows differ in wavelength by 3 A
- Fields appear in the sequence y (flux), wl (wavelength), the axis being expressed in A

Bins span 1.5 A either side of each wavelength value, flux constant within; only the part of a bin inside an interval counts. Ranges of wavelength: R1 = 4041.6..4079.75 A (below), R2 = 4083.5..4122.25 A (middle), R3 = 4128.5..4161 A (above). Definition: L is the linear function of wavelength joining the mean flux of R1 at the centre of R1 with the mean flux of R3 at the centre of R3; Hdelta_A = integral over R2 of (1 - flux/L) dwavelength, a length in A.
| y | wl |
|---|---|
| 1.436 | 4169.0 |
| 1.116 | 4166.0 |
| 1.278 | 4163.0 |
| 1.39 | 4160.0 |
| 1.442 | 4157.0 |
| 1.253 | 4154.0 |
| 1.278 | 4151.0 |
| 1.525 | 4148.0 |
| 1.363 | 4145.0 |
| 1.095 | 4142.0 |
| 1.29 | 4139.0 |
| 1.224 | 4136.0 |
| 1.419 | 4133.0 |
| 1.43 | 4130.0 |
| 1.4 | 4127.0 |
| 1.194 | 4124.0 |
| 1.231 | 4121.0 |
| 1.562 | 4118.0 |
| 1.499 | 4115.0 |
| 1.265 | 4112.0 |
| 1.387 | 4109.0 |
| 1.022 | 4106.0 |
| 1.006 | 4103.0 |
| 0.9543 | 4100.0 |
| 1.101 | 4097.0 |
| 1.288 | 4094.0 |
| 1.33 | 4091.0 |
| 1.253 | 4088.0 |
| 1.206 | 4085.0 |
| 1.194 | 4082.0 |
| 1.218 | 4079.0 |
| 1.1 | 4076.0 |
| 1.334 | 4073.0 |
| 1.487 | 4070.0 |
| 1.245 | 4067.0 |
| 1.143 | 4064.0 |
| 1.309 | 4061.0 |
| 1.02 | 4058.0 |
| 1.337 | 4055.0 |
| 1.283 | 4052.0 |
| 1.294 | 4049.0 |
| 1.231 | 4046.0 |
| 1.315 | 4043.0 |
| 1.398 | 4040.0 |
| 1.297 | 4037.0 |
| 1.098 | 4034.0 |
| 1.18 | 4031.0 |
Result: 1.73 A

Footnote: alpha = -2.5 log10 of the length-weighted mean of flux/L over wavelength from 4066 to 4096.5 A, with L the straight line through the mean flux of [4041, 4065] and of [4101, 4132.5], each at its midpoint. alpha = 0.01 mag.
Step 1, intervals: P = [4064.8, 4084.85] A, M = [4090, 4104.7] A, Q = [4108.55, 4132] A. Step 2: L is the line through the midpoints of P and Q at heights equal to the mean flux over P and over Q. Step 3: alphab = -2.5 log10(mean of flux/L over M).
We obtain 0.164 mag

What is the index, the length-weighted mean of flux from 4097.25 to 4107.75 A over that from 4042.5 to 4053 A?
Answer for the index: 0.80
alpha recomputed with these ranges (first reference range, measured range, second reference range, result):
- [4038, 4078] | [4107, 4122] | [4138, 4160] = -0.063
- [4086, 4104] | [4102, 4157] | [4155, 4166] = -0.050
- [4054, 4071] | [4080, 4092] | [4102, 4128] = 0.022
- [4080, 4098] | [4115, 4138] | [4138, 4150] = -0.057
